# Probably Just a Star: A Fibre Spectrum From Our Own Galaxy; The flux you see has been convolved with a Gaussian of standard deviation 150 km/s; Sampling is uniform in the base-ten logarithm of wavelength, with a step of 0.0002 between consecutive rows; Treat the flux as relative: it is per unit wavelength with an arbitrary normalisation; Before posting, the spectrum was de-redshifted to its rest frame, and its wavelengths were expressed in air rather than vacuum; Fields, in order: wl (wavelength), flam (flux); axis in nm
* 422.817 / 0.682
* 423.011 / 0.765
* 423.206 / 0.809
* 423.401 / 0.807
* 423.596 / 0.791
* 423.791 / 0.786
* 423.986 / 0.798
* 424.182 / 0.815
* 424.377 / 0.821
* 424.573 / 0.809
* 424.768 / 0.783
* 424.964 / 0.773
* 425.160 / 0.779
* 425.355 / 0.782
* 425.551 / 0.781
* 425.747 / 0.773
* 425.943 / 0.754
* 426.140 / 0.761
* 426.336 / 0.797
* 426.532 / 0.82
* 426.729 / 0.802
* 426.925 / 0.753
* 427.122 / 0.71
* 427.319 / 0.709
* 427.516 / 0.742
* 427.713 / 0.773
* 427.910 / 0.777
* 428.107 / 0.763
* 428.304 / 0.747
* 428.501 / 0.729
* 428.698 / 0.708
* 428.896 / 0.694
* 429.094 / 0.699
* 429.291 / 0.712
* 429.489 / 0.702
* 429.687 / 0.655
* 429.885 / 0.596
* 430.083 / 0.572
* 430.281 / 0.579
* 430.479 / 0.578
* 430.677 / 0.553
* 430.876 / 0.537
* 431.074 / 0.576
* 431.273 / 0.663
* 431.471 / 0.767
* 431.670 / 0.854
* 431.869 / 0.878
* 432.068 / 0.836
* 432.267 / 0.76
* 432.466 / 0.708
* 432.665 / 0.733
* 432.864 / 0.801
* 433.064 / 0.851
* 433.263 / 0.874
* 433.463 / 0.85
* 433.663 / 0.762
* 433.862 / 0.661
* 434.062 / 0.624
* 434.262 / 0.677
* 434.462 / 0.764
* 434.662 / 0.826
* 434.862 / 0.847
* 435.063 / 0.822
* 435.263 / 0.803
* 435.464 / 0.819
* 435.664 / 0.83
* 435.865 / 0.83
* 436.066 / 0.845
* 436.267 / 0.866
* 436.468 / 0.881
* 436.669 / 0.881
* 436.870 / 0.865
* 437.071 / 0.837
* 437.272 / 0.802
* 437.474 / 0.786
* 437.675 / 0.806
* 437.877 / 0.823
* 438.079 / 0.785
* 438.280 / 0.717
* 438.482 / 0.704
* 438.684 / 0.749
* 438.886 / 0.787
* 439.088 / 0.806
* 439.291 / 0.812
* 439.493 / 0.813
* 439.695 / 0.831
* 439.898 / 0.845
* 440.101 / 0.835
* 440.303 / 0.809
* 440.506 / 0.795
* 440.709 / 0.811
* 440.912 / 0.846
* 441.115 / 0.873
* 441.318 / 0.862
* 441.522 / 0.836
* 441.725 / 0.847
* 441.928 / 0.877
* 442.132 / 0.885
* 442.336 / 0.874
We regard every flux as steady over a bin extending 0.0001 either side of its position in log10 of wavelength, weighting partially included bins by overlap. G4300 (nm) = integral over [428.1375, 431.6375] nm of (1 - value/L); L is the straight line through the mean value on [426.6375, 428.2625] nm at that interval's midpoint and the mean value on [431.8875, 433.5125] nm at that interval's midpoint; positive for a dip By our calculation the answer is 0.54 nm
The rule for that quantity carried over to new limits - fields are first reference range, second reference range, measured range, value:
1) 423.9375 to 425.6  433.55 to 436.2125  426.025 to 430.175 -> 0.34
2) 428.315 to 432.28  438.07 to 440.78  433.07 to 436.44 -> -0.28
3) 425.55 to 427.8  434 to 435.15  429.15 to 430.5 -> 0.23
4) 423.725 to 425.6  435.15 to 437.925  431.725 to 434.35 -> 0.16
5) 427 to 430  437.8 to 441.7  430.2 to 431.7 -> 0.22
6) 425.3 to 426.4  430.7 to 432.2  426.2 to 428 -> -0.01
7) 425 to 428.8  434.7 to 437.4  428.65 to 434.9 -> 0.69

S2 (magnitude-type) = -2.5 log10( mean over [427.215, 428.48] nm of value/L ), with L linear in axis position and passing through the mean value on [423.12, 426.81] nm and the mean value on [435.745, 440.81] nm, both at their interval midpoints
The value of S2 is 0.06 mag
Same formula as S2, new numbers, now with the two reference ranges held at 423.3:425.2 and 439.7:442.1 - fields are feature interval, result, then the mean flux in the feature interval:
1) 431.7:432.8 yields 0.04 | 0.788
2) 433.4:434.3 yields 0.16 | 0.712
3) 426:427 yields 0.02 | 0.786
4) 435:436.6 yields -0.01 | 0.838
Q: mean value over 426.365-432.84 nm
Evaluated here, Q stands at 0.711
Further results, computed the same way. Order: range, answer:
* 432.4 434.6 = 0.757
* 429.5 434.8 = 0.714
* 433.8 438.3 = 0.803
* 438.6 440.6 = 0.809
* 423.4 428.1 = 0.778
